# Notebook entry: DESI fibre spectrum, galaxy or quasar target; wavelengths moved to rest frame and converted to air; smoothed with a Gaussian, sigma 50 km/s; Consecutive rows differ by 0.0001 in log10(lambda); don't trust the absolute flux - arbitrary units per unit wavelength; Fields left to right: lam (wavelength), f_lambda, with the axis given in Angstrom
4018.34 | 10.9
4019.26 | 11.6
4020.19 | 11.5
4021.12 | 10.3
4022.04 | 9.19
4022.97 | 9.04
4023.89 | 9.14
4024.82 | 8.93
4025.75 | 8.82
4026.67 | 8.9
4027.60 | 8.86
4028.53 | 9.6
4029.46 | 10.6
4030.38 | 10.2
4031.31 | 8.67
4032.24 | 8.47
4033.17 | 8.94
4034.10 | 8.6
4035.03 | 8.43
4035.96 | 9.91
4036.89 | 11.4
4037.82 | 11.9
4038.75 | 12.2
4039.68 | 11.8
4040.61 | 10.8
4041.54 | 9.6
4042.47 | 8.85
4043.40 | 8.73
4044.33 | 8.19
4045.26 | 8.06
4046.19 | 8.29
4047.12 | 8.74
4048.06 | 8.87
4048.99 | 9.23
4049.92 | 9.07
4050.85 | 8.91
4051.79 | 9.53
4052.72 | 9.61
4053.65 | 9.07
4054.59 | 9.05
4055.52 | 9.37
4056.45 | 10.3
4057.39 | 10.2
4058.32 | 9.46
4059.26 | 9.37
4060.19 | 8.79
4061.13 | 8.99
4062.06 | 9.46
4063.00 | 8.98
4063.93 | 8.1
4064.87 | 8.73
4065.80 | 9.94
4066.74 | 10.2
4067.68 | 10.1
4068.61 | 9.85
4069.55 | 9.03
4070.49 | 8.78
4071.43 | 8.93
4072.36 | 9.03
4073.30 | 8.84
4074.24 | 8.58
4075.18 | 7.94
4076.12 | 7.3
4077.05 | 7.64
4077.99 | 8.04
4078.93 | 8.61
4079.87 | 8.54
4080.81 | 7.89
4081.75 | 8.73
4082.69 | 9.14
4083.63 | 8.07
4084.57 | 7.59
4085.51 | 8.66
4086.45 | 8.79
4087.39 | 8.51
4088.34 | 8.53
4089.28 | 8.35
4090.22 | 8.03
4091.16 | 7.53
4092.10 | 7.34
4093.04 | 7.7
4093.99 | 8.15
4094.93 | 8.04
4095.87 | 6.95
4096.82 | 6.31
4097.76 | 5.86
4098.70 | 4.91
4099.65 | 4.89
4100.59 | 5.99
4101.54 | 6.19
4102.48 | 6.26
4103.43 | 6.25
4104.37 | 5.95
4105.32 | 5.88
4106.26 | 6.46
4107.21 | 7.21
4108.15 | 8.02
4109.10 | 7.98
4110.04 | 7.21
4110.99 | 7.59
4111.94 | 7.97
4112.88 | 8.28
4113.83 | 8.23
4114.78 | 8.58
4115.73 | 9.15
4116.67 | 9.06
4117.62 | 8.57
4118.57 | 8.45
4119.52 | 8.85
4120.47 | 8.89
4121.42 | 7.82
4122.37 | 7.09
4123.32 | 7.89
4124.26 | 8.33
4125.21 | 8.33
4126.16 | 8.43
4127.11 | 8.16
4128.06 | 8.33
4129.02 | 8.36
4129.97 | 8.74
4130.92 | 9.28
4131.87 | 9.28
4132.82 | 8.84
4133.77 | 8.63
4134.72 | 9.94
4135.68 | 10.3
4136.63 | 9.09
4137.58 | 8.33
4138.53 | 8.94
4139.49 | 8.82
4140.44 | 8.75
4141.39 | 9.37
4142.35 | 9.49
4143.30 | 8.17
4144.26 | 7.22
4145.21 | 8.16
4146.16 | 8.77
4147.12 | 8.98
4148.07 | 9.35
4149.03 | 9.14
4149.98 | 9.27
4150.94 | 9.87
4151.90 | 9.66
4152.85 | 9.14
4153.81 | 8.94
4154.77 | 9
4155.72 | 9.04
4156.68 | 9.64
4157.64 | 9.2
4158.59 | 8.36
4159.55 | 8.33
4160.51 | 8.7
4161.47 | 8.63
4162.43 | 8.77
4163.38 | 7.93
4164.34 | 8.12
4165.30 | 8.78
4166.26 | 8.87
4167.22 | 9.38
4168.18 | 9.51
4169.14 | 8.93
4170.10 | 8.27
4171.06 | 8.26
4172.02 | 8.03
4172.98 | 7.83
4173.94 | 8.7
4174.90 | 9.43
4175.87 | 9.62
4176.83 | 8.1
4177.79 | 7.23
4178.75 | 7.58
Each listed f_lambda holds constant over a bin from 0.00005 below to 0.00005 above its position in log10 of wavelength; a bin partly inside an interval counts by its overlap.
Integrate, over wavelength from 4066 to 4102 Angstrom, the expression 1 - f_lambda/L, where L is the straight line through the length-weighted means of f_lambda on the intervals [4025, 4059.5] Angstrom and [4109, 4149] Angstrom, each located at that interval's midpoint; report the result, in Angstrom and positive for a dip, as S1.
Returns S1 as 4.2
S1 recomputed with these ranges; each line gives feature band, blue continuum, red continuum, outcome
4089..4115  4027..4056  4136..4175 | 5.9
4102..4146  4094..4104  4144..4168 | -5.0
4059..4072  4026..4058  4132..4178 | 0.2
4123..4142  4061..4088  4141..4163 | 0.1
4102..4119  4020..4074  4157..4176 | 2.6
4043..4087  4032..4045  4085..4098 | -0.4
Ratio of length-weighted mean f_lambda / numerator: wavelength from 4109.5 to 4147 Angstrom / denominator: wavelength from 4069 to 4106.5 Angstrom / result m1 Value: 1.1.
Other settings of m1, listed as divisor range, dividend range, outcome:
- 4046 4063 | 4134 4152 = 0.97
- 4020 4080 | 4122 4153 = 0.95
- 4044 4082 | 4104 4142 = 0.93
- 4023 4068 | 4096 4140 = 0.84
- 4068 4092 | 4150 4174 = 1.04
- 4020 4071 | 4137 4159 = 0.95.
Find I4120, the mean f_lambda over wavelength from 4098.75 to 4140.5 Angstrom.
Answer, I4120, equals 8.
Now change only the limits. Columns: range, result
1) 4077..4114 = 7.45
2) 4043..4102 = 8.42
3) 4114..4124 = 8.43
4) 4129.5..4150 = 8.94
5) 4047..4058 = 9.35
